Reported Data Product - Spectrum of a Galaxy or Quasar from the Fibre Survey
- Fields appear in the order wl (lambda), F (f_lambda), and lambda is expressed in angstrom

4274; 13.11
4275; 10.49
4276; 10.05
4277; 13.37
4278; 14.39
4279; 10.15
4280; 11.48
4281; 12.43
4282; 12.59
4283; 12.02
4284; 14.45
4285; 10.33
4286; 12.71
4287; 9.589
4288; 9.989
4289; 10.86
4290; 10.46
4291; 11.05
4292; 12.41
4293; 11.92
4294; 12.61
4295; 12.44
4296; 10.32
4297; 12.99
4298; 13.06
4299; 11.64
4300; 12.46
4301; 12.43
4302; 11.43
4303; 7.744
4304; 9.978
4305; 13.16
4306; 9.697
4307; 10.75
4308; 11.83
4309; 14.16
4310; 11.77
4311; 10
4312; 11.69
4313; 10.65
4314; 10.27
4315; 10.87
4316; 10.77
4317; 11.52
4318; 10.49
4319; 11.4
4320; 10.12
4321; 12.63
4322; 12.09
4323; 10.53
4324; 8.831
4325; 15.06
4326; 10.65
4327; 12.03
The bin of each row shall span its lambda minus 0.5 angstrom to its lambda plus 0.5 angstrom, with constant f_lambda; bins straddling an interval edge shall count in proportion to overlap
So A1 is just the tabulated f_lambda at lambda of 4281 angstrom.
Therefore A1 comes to 12.43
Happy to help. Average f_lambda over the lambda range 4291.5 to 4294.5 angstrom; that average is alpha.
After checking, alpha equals 12.3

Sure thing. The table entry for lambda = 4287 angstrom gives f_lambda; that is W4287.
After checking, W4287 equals 9.589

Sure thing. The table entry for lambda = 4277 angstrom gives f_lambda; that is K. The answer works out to 13.37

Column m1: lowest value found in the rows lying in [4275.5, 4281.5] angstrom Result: 10.05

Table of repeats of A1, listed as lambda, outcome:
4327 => 12.03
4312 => 11.69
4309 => 14.16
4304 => 9.978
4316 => 10.77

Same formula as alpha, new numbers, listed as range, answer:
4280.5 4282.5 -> 12.5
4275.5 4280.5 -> 11.9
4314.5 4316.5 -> 10.8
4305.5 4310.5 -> 11.6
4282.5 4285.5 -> 12.3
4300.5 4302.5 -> 11.9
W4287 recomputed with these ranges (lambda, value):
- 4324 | 8.831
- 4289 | 10.86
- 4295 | 12.44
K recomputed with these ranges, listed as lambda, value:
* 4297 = 12.99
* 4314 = 10.27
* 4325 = 15.06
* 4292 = 12.41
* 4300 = 12.46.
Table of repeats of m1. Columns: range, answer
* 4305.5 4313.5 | 9.697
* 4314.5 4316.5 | 10.77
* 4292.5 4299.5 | 10.32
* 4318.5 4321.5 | 10.12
